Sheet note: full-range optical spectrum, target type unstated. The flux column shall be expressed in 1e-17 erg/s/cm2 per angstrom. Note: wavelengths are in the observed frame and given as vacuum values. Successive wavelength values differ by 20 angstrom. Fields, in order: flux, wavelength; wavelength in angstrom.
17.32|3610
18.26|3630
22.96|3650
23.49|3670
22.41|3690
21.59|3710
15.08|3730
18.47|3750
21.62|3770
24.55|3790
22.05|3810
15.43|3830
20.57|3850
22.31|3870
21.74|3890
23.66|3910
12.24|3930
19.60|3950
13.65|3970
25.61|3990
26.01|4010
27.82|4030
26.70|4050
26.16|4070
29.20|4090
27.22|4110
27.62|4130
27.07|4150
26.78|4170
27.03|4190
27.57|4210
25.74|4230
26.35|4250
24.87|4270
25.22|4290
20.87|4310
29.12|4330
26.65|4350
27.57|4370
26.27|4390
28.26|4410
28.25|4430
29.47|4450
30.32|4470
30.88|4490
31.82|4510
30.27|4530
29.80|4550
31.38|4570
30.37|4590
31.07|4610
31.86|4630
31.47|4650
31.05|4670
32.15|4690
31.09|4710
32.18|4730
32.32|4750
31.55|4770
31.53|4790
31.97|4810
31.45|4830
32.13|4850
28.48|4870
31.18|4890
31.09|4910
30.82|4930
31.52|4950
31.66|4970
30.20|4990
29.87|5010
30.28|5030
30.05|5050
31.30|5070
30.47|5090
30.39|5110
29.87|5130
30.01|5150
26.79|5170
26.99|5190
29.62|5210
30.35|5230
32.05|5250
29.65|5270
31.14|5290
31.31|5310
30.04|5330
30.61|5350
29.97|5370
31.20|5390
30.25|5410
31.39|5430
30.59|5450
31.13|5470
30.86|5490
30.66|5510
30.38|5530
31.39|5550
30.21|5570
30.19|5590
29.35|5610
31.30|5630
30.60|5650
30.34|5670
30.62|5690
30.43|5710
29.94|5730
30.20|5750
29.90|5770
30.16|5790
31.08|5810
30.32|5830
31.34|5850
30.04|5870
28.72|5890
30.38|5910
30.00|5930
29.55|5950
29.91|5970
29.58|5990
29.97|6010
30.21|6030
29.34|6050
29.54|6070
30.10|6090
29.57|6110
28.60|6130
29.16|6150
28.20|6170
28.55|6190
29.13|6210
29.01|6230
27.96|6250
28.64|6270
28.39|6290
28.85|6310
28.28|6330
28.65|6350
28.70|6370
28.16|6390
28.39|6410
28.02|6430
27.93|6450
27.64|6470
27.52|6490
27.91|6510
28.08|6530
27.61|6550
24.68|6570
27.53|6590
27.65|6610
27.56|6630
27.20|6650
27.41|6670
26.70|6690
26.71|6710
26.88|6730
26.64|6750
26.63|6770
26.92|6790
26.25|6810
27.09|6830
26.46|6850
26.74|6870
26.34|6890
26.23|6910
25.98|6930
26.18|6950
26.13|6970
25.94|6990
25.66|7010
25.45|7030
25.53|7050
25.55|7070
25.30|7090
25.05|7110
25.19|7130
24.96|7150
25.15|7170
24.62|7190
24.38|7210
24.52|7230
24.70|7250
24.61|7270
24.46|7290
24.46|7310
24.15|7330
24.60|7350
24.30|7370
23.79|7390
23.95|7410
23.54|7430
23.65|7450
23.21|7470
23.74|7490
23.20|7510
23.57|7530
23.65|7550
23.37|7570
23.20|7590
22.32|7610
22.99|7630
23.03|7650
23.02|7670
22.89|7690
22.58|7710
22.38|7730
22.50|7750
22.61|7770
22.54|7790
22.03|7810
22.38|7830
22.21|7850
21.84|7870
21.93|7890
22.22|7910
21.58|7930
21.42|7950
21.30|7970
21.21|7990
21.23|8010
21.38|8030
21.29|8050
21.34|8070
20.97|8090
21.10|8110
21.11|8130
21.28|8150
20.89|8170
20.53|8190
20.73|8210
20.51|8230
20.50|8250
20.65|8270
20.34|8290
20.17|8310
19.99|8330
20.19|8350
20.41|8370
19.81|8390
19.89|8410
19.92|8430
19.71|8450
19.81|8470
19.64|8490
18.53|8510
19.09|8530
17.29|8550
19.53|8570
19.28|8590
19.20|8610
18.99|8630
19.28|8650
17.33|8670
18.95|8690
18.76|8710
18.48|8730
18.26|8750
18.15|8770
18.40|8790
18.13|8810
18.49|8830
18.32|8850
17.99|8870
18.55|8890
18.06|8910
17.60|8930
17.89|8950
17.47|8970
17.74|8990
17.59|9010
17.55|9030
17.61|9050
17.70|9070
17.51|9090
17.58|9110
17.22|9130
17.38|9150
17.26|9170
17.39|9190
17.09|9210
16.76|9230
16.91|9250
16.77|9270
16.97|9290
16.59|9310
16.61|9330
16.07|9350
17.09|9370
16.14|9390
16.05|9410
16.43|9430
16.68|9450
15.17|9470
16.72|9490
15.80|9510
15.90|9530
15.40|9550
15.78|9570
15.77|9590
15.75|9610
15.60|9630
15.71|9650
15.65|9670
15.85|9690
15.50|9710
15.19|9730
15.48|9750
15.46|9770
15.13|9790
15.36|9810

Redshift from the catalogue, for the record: 0.000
